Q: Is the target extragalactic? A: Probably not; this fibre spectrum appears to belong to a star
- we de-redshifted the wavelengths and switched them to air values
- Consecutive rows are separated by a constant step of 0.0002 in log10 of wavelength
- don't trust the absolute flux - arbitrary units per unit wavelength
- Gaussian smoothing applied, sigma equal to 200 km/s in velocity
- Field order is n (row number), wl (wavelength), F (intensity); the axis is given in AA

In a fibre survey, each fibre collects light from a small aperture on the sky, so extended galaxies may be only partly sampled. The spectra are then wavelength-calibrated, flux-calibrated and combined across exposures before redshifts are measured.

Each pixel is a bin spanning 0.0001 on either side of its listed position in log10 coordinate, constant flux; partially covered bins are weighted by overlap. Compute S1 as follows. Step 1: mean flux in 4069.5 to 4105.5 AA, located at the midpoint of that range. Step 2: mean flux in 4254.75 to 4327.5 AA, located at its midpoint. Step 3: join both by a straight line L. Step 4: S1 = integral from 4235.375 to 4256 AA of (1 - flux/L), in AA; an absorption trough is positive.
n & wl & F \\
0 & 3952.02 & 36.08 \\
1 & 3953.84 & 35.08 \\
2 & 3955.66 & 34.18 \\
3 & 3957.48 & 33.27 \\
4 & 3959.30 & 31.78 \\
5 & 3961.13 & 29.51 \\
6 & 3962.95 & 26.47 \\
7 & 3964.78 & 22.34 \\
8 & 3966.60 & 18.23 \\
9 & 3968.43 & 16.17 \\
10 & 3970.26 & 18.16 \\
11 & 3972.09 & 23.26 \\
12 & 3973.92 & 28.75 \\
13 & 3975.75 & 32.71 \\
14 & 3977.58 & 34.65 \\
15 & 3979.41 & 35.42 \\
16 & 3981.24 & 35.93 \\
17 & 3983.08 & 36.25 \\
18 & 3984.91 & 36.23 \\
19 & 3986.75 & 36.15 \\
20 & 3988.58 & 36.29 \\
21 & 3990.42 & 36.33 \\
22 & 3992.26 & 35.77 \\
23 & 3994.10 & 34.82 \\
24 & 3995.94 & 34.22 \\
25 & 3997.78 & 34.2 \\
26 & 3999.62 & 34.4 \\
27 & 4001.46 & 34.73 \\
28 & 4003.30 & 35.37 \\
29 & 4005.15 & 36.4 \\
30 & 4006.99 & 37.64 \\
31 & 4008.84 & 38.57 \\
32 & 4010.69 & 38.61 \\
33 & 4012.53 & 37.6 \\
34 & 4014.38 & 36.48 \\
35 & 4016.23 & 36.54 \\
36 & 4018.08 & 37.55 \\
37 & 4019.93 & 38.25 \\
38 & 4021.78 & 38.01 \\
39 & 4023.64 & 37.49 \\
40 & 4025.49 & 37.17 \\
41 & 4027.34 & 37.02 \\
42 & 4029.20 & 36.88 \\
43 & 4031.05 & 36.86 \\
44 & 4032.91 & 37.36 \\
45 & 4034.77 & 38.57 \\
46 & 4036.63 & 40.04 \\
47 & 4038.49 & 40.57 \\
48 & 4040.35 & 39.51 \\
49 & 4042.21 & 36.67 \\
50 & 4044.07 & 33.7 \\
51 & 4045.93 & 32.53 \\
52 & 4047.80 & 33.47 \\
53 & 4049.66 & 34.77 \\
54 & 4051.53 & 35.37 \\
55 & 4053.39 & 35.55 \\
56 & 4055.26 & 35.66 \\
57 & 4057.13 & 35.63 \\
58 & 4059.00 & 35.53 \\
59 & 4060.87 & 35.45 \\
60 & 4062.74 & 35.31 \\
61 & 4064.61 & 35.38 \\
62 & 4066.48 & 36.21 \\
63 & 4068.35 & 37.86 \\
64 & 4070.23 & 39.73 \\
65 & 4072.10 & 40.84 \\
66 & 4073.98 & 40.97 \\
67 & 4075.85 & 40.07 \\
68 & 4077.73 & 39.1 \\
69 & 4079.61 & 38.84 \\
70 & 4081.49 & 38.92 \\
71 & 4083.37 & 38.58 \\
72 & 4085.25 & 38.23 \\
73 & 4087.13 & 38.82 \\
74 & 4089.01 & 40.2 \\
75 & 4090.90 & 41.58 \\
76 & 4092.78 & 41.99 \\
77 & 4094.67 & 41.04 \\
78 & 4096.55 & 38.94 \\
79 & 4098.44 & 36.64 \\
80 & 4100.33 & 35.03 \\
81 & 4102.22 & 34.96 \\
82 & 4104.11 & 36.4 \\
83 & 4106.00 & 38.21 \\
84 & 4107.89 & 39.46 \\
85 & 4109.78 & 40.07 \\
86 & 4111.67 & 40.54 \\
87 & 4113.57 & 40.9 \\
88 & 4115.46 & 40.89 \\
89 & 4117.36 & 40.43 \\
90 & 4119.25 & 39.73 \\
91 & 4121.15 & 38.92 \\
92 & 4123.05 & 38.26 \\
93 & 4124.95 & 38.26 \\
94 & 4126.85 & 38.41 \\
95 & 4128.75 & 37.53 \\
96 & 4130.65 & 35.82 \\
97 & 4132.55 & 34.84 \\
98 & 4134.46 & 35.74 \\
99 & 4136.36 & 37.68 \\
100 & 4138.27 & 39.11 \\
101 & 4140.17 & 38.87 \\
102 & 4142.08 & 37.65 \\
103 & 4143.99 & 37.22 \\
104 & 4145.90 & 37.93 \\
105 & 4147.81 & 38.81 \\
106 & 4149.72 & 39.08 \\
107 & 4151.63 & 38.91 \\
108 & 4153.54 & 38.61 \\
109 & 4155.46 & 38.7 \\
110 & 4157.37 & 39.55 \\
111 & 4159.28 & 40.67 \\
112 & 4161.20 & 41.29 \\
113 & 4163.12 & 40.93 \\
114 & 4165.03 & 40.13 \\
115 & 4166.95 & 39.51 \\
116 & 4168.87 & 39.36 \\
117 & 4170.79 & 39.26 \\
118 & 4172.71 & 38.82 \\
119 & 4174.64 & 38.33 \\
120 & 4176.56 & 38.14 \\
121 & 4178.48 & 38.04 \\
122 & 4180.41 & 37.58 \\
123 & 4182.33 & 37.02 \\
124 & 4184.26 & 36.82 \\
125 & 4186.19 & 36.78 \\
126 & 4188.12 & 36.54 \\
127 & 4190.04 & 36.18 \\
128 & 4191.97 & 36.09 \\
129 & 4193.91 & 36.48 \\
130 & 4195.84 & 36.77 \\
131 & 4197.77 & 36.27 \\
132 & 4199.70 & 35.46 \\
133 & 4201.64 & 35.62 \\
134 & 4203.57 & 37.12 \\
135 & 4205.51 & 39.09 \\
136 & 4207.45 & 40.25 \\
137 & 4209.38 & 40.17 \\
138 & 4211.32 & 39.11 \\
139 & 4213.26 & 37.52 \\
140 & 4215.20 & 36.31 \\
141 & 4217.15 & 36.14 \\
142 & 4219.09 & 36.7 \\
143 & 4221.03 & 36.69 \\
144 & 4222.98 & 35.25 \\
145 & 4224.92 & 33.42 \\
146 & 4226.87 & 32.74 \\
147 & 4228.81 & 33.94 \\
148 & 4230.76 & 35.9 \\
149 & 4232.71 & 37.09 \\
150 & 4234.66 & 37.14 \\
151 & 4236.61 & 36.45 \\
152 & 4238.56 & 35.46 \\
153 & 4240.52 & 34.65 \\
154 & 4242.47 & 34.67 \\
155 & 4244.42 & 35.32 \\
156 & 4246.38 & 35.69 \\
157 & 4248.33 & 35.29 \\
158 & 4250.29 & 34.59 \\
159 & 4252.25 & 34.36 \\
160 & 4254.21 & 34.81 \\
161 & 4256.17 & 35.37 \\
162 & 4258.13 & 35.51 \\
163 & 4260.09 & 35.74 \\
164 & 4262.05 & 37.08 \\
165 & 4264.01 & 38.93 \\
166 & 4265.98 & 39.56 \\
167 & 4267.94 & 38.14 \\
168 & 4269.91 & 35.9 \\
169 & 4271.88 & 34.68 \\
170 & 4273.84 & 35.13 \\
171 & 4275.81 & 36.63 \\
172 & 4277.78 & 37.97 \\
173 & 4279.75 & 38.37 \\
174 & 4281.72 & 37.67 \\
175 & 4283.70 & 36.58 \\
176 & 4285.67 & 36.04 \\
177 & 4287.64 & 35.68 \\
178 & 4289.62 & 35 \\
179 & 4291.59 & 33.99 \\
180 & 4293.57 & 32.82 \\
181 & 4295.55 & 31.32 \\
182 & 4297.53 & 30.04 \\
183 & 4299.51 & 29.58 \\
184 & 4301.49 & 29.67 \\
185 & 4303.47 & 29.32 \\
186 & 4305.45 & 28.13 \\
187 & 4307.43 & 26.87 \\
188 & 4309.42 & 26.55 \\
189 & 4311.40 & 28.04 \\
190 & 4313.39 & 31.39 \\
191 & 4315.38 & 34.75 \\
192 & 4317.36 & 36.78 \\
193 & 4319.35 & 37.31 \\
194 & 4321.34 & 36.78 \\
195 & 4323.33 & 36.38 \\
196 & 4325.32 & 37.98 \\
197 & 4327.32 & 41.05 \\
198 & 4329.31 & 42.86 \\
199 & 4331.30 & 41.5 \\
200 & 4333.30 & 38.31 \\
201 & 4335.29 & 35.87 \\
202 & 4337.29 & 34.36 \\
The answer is 0.2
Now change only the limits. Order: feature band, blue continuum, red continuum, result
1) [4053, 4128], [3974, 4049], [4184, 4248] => -4.4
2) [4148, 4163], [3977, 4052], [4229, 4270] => -1.4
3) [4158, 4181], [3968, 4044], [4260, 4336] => -2.8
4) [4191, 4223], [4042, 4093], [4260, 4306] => -1.3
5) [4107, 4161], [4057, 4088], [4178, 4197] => -1.9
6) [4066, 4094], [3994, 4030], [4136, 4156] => -1.5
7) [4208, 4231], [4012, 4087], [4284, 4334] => -0.7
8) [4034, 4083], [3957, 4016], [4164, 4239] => -4.6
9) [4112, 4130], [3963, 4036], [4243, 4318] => -2.7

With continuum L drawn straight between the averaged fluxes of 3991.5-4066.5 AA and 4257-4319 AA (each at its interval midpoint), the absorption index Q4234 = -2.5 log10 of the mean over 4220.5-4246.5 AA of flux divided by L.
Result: -0.02 mag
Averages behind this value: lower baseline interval 36.4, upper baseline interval 34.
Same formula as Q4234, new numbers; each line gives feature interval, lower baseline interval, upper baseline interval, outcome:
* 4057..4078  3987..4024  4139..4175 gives 0.00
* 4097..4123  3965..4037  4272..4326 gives -0.14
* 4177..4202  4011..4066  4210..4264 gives -0.02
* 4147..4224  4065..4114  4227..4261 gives -0.04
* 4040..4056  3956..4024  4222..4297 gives -0.05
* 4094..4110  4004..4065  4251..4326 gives -0.05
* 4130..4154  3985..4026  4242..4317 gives -0.07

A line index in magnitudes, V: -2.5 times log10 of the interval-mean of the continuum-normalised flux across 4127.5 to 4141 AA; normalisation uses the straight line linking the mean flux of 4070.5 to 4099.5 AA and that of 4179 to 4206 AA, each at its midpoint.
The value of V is 0.03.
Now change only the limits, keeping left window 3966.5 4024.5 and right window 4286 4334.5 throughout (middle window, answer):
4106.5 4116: -0.18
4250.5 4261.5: -0.04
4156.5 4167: -0.19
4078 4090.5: -0.15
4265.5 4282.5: -0.10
